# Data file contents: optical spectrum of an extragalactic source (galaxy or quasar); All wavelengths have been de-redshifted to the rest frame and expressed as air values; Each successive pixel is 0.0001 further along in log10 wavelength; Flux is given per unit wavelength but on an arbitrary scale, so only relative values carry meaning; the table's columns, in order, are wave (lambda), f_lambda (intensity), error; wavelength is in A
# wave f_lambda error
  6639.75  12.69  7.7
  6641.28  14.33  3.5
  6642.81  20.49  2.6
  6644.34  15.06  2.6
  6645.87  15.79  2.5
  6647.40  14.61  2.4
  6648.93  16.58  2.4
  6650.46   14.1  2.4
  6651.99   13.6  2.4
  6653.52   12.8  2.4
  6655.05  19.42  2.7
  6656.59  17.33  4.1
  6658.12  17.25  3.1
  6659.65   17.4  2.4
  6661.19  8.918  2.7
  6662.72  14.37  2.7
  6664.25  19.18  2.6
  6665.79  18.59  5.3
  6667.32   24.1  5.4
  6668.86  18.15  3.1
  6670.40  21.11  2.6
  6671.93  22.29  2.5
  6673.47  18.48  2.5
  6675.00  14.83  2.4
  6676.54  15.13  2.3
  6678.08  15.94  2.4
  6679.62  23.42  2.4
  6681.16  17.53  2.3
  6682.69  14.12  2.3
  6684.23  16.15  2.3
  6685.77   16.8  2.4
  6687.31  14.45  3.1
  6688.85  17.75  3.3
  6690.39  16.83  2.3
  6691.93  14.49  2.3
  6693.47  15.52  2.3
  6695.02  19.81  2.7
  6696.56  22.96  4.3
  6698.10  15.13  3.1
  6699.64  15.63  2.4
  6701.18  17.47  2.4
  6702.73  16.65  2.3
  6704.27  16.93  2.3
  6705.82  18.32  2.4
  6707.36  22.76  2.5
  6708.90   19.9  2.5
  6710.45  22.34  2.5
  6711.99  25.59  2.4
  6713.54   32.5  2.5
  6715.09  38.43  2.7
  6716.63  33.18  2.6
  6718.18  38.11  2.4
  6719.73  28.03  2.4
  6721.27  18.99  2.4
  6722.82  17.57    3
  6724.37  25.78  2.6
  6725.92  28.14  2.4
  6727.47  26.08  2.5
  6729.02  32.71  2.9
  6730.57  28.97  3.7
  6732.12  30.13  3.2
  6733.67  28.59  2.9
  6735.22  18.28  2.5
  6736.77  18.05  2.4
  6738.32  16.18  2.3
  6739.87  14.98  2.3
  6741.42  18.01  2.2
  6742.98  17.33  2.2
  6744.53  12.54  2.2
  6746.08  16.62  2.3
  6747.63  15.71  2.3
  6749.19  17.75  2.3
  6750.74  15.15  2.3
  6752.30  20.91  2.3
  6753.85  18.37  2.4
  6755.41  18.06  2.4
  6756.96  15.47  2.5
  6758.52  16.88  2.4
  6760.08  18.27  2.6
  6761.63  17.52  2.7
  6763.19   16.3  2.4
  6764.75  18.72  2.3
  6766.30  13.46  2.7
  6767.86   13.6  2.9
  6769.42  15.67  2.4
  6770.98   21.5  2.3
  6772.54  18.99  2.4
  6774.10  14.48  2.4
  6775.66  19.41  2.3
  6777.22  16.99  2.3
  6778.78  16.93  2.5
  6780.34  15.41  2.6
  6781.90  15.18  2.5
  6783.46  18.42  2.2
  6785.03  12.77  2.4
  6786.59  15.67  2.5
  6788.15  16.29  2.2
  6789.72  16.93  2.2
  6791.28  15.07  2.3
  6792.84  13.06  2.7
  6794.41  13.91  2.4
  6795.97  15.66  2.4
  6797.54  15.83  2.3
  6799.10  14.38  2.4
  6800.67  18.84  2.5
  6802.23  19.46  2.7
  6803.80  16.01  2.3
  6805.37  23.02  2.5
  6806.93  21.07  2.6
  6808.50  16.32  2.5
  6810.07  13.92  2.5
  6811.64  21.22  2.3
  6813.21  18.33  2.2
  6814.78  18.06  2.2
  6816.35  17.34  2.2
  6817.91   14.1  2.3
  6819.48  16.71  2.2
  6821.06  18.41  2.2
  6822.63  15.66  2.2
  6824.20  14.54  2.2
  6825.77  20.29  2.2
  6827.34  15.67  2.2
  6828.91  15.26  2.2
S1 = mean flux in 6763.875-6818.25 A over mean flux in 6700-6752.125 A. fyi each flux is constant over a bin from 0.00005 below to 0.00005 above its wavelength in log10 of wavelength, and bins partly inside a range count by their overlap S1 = 0.7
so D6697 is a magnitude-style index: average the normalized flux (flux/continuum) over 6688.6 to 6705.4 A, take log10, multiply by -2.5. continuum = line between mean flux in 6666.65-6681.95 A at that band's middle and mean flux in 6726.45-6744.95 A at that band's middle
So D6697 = 0.17 mag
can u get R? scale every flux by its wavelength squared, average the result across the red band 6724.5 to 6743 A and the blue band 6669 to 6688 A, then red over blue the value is 1.4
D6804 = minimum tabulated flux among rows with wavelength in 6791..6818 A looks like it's 13.06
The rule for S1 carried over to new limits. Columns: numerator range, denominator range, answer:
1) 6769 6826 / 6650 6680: 0.98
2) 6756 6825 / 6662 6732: 0.79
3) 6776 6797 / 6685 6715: 0.80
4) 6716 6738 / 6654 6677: 1.49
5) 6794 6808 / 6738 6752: 1.09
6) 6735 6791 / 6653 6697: 0.96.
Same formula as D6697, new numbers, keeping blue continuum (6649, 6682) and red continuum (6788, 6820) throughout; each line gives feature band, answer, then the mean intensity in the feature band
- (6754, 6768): 0.02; 16.7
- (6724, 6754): -0.22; 21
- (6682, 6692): 0.09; 15.9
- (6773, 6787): 0.05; 16.2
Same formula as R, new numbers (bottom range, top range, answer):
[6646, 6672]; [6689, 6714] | 1.16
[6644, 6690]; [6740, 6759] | 1.02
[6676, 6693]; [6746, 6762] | 1.07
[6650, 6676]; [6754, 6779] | 1.02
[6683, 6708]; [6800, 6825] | 1.06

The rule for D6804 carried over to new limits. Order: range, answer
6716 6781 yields 12.54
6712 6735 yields 17.57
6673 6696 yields 14.12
